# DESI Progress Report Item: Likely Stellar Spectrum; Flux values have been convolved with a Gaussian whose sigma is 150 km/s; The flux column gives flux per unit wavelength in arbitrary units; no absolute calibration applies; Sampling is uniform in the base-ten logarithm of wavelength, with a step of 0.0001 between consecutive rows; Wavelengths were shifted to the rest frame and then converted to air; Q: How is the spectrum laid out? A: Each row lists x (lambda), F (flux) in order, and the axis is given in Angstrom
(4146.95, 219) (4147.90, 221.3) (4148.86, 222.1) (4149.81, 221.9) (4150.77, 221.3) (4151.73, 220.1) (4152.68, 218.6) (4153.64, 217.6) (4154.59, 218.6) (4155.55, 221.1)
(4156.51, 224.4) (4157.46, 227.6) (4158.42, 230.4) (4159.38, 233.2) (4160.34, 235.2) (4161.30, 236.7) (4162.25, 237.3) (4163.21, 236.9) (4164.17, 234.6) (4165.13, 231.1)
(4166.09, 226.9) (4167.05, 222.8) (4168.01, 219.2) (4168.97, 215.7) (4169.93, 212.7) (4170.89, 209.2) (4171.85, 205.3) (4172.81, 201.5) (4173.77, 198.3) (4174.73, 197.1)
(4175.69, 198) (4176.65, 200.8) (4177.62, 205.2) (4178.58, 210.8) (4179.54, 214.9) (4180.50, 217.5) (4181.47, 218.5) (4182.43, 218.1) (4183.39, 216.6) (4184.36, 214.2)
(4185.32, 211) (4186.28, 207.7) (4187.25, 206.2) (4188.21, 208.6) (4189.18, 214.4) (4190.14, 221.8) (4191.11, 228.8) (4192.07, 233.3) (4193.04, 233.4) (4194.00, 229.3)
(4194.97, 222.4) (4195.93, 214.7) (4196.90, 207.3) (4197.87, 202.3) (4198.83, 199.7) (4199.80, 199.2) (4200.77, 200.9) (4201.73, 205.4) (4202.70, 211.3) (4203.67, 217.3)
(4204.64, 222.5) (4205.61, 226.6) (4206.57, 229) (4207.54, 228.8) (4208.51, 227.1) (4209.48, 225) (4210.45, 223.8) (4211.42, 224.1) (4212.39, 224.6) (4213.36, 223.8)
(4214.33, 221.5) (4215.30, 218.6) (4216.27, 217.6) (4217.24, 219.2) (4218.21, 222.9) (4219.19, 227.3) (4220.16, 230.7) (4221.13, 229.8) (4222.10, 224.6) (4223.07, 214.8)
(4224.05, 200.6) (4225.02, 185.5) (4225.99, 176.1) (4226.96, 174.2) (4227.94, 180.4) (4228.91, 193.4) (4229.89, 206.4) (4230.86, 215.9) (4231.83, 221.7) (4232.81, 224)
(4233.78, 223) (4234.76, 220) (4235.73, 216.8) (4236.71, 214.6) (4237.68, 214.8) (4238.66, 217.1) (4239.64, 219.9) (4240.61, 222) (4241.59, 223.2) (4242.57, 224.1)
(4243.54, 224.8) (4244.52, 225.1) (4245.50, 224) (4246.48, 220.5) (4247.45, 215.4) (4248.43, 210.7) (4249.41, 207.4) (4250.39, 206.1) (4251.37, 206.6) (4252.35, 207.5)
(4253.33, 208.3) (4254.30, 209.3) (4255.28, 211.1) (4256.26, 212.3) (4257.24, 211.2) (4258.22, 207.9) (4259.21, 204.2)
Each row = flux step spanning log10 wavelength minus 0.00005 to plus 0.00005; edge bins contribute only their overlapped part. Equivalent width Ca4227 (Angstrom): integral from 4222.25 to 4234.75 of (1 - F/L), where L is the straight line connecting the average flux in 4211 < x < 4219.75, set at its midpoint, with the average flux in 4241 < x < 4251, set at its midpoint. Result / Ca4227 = 1.0 Angstrom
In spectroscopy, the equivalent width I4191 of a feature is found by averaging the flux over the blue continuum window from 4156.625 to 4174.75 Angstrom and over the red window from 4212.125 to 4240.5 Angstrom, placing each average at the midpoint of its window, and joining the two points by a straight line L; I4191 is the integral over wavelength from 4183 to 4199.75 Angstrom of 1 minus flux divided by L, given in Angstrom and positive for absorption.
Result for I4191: 0.2 Angstrom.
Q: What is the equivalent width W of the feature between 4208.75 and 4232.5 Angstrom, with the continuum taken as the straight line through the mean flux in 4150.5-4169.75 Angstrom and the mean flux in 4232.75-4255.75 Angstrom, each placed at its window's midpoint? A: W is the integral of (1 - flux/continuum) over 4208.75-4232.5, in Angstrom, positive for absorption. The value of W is 0.7 Angstrom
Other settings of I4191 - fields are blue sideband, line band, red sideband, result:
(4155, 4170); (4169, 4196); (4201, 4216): 1.4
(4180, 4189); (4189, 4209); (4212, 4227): -0.4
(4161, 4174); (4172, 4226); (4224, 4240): -0.4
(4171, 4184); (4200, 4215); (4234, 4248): -0.5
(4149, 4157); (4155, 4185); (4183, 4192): 0.0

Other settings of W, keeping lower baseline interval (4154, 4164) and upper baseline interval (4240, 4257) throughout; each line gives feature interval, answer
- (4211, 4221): -0.1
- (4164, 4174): 0.6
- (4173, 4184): 0.9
